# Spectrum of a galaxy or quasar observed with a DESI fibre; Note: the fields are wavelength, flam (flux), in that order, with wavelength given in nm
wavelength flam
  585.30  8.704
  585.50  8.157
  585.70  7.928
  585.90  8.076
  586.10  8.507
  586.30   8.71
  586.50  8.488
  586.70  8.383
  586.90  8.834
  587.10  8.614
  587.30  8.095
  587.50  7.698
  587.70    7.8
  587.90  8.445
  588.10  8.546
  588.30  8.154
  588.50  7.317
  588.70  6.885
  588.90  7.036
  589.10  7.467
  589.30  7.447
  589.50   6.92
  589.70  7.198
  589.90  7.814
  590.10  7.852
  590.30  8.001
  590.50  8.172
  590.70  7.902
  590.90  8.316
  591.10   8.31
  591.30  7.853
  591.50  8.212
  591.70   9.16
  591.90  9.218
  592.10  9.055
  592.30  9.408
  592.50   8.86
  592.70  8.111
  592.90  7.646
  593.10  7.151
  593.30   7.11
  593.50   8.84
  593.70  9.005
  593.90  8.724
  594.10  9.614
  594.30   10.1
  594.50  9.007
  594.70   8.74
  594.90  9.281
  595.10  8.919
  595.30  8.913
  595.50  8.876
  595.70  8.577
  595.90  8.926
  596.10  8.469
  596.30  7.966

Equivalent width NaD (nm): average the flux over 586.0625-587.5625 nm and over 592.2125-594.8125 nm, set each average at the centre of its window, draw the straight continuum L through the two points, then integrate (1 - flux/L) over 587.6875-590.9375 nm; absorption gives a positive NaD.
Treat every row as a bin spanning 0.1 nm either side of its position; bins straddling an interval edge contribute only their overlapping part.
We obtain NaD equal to 0.31 nm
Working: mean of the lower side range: 8.43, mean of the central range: 7.71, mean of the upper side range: 8.64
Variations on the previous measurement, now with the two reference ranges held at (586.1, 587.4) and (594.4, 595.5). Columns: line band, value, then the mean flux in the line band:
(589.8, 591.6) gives 0.14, 8.05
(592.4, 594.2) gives 0.11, 8.34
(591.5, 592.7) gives -0.02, 8.98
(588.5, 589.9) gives 0.23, 7.22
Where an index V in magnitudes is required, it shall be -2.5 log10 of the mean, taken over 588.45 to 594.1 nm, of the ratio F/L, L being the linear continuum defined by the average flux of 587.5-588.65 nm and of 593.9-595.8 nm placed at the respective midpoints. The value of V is 0.057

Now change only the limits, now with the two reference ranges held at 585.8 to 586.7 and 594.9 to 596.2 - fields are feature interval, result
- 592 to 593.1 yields 0.027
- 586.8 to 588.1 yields 0.028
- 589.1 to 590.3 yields 0.147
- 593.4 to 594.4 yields -0.061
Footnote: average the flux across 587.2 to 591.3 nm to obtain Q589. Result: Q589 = 7.77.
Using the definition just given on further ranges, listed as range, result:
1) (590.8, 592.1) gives 8.55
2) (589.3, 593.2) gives 8.15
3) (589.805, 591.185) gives 8.05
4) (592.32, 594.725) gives 8.6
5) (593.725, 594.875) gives 9.22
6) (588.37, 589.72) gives 7.2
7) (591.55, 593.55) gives 8.44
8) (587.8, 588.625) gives 8.08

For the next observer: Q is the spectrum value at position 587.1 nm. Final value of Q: 8.614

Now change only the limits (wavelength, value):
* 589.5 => 6.92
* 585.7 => 7.928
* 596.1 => 8.469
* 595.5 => 8.876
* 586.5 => 8.488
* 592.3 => 9.408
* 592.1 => 9.055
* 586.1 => 8.507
